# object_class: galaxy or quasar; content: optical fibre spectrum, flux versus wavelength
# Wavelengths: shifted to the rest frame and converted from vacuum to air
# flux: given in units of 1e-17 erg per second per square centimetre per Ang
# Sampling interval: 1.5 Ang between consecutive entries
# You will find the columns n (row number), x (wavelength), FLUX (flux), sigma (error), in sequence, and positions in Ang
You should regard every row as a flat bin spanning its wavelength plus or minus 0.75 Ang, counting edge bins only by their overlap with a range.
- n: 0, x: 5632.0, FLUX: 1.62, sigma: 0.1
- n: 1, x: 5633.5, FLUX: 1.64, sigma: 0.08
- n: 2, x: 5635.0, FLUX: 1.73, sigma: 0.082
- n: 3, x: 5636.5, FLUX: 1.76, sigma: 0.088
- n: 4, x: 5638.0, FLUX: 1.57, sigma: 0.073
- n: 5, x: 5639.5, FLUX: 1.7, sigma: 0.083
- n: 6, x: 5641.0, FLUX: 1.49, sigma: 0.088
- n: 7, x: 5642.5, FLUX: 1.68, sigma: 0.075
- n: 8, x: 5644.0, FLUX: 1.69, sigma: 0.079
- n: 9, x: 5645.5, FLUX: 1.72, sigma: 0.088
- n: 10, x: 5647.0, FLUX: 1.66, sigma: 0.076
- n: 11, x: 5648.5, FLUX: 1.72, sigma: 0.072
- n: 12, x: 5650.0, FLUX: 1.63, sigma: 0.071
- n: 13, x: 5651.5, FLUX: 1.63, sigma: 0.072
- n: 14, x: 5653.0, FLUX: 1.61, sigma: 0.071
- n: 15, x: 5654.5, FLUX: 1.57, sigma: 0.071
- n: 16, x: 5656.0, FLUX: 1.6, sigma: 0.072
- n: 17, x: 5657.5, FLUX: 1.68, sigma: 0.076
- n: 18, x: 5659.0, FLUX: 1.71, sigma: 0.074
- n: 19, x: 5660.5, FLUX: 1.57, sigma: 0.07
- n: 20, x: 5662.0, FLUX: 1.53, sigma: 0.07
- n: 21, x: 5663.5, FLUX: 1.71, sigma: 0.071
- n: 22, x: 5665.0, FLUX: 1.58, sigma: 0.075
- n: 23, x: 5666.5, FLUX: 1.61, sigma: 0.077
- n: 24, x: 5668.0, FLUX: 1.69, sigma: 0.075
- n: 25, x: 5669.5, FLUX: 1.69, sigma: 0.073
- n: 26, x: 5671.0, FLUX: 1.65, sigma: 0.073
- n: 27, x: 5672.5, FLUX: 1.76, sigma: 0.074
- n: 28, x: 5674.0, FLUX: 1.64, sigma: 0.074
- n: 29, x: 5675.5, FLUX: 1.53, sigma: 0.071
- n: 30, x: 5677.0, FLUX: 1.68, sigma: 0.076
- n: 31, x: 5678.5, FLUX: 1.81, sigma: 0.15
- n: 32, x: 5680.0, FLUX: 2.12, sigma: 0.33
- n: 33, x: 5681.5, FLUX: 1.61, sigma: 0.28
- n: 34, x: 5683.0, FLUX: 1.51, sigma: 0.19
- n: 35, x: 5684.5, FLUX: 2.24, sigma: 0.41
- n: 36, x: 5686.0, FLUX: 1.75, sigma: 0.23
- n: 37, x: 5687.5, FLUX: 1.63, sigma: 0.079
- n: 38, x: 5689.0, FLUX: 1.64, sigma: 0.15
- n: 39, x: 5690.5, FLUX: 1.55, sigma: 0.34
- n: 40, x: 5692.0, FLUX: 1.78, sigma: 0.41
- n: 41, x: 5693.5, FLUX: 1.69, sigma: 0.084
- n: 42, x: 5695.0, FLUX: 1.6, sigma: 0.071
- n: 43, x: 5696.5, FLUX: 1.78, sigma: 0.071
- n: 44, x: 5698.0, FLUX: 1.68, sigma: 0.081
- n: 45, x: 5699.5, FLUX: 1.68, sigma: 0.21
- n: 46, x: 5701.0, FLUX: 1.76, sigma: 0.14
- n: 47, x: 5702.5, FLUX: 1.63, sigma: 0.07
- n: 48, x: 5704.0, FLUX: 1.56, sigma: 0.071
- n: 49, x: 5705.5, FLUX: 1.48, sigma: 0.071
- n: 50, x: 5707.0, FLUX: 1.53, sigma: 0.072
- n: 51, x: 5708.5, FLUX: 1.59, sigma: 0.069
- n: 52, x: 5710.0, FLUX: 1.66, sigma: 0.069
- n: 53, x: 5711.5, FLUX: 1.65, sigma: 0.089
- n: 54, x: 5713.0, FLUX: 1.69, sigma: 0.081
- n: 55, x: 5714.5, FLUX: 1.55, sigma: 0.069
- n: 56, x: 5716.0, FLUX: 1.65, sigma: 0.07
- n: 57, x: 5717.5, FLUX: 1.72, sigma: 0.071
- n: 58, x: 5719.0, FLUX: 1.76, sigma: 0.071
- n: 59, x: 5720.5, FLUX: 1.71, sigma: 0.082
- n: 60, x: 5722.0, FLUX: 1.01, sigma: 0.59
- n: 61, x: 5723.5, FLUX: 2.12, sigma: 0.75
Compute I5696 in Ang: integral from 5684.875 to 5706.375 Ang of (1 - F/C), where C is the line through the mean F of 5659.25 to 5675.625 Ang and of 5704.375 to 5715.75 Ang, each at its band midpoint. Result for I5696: -0.8 Ang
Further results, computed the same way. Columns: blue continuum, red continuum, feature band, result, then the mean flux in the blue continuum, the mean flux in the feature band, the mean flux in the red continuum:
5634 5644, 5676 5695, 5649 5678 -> 1.1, 1.66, 1.64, 1.74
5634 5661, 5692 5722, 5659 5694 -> -1.1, 1.65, 1.69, 1.64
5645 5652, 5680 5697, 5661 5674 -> 0.4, 1.67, 1.65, 1.72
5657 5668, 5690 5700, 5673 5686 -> -0.8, 1.63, 1.77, 1.68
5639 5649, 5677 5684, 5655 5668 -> 0.7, 1.66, 1.63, 1.77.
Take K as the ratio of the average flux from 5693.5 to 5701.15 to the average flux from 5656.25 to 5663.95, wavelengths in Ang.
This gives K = 1.0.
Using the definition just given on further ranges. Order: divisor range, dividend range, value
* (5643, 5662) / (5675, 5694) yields 1.06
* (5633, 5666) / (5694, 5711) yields 0.99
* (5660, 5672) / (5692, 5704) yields 1.03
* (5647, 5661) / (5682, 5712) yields 1.02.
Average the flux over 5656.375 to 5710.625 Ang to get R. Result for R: 1.67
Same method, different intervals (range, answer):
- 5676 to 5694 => 1.75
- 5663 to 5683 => 1.69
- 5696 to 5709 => 1.63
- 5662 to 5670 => 1.64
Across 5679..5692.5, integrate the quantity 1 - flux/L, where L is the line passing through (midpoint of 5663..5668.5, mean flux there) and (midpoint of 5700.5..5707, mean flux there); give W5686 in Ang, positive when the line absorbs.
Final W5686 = -1.2 Ang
